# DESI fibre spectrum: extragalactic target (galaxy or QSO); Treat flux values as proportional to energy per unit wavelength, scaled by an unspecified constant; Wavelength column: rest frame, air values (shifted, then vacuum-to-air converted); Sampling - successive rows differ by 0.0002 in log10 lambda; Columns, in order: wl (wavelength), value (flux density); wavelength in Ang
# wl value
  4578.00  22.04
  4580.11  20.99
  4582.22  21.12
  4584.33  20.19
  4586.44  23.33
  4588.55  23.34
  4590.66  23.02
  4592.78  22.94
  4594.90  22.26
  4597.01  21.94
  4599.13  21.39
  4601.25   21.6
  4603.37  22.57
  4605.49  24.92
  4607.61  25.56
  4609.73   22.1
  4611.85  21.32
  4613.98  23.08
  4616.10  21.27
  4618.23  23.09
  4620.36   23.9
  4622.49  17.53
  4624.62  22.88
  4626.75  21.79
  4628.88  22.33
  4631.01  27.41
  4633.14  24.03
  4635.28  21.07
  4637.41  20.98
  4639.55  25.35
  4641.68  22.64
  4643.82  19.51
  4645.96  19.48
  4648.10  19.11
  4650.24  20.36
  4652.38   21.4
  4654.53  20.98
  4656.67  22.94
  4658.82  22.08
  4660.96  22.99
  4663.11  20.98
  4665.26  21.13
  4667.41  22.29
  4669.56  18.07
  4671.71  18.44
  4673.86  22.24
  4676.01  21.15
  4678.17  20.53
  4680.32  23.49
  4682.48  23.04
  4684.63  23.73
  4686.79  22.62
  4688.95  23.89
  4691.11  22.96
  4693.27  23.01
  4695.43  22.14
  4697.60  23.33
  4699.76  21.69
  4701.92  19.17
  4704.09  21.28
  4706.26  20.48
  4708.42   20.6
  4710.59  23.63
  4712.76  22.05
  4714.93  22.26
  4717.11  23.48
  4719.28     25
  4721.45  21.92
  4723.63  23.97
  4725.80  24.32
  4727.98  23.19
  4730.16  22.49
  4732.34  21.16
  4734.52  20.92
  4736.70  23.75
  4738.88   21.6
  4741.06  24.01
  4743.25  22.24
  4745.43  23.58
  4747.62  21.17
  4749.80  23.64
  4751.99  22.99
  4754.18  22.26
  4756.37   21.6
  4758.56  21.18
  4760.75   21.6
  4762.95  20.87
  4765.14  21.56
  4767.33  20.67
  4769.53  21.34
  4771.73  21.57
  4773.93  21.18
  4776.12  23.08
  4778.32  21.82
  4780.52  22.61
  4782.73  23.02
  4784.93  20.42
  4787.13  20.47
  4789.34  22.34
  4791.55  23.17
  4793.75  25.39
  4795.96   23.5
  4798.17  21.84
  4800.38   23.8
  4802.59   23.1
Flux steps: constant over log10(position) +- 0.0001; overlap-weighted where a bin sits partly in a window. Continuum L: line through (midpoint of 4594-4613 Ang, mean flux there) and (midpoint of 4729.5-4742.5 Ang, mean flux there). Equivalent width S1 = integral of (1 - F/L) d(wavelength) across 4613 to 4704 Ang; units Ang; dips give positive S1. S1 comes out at 2.4 Ang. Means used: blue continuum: 22.6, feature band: 21.9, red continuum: 22.3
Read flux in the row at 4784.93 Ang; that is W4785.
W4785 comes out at 20.42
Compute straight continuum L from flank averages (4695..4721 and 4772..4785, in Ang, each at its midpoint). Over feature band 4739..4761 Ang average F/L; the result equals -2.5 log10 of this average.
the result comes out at -0.02 mag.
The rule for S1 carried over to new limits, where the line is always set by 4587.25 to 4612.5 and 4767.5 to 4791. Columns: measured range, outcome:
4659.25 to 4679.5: 1.3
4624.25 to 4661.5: 0.8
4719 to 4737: -0.6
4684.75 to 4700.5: -0.4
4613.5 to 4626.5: 0.4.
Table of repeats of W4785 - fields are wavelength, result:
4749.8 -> 23.64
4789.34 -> 22.34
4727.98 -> 23.19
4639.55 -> 25.35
